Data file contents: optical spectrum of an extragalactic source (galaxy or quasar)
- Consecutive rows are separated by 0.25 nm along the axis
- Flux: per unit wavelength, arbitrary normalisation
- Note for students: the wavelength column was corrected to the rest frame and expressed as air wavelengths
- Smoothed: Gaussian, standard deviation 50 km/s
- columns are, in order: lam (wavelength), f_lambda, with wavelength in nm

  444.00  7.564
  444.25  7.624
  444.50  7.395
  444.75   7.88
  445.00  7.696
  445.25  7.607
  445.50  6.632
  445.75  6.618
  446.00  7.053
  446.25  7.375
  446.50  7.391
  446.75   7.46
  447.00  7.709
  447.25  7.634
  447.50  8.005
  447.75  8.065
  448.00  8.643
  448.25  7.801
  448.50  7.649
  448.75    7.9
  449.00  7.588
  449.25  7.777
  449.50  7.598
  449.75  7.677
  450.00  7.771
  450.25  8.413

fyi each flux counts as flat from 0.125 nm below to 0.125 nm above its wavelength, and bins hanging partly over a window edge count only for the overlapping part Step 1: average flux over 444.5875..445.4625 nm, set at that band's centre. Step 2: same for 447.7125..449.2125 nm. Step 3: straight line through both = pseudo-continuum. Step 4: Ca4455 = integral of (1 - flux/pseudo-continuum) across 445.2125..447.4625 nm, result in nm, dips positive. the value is 0.13 nm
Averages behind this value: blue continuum 7.6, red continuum 7.92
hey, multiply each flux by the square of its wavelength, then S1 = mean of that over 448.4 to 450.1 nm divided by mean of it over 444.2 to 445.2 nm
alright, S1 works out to 1.03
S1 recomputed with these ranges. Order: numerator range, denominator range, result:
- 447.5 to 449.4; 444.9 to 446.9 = 1.11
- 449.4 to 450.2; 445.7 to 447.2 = 1.08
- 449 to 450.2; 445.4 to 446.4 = 1.13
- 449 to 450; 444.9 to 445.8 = 1.09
